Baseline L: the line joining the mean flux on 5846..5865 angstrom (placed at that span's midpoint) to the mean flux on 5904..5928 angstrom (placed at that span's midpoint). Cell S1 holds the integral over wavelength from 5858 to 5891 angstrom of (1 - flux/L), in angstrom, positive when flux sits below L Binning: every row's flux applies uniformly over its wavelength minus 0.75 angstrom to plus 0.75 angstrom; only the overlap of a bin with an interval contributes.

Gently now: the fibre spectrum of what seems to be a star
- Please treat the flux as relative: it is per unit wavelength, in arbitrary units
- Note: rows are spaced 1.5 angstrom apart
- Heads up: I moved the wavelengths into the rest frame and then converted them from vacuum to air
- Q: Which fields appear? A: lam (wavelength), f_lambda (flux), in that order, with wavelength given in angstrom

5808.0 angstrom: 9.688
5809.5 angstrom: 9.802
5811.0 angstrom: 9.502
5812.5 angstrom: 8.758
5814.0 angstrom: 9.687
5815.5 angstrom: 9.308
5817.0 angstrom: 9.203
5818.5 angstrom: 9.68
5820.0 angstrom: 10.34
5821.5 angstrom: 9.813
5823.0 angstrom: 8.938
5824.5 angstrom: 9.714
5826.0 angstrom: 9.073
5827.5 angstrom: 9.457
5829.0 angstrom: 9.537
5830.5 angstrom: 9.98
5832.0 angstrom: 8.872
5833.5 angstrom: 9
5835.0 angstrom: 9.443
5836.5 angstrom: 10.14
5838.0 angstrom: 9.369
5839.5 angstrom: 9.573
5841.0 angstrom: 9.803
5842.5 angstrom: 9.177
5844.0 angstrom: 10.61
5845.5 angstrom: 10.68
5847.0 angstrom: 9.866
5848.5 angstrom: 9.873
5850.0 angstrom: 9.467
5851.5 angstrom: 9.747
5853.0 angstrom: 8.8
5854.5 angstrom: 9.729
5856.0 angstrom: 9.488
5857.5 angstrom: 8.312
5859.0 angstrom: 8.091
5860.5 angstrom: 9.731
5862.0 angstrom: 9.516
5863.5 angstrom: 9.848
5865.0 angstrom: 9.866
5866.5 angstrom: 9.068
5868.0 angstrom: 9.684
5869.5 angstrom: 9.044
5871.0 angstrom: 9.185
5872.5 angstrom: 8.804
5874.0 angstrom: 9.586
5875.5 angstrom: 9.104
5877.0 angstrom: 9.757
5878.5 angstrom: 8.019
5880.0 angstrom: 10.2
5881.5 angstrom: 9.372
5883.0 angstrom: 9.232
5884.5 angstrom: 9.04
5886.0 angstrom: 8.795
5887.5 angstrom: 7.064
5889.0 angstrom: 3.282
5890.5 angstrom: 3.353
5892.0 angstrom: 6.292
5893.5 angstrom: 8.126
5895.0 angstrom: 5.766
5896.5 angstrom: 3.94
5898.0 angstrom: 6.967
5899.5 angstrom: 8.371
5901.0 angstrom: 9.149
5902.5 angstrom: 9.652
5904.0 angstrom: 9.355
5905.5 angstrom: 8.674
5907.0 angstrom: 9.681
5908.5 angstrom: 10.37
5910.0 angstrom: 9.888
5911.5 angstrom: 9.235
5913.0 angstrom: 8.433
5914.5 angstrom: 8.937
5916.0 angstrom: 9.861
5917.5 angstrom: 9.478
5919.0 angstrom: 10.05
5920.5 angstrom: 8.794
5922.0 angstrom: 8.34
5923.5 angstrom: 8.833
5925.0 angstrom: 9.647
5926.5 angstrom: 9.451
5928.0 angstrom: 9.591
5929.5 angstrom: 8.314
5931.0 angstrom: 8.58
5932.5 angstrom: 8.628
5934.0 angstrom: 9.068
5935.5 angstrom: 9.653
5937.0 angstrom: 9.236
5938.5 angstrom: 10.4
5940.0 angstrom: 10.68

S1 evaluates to 2.6 angstrom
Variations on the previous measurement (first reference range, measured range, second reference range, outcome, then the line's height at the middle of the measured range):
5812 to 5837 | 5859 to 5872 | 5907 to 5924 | 0.0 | 9.4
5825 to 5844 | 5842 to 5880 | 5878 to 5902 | -4.3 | 8.46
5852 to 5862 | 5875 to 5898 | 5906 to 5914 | 4.7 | 9.3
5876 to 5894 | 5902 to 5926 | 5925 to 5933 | -2.2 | 8.56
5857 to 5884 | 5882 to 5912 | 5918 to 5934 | 4.4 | 9.15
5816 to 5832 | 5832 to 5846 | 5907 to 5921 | -0.2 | 9.53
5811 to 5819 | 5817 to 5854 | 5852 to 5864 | -1.4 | 9.26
